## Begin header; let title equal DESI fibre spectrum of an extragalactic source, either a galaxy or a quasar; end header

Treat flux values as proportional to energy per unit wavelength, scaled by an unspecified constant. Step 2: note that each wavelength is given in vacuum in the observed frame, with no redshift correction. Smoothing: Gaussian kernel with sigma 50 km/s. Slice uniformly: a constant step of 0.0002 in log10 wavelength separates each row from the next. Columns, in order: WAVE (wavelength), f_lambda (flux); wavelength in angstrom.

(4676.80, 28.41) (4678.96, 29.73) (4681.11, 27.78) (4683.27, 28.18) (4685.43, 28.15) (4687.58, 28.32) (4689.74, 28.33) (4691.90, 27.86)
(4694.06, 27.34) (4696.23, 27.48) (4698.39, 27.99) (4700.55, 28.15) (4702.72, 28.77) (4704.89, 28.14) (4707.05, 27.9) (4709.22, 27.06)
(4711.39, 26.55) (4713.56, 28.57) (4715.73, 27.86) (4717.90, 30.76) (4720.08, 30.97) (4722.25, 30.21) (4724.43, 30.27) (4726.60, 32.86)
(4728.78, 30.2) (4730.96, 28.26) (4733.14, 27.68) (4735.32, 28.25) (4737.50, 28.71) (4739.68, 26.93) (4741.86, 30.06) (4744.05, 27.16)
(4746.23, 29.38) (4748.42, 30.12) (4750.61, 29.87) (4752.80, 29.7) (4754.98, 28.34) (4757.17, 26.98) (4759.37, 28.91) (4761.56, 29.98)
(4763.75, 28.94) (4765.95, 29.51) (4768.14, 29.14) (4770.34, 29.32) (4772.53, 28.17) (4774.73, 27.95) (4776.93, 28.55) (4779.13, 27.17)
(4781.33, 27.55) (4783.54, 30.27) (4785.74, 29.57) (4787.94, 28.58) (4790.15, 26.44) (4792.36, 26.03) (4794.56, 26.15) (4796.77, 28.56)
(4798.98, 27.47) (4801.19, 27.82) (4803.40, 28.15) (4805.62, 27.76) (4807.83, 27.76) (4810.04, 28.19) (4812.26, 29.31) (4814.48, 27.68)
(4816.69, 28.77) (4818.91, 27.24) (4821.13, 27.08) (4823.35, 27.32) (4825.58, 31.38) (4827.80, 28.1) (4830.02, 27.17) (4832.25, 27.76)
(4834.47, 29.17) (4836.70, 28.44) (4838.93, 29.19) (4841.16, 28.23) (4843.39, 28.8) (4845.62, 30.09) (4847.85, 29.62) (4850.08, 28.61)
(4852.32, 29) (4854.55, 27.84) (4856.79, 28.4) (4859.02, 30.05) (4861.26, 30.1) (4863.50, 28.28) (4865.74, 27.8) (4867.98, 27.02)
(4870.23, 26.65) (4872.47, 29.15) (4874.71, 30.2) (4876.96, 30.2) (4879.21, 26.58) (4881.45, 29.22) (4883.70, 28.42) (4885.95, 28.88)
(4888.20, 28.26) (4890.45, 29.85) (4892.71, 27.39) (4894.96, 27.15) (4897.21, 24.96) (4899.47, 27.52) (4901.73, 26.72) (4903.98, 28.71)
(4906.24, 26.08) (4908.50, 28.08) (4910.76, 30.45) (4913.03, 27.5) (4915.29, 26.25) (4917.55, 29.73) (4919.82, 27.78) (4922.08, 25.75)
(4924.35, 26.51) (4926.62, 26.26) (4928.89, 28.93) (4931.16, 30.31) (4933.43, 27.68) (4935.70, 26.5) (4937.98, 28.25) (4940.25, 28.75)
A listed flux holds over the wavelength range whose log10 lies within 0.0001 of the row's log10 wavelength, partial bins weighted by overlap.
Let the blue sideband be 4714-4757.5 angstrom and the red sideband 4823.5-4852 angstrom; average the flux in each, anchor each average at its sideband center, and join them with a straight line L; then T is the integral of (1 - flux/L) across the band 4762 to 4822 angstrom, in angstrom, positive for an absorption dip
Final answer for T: 1.8 angstrom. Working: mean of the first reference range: 29.3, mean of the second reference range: 28.8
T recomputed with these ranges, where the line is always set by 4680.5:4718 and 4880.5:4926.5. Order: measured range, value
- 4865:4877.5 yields -0.3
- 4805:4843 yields -0.6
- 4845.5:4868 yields -0.8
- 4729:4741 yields -0.1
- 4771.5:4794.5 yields 0.0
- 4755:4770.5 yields -0.6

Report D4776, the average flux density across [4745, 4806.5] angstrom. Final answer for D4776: 28.4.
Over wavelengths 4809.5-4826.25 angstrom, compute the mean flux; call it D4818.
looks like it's 28.3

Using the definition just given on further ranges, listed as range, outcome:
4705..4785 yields 28.9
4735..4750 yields 28.7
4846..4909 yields 28.3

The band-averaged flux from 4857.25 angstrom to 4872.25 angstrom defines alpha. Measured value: 28.4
